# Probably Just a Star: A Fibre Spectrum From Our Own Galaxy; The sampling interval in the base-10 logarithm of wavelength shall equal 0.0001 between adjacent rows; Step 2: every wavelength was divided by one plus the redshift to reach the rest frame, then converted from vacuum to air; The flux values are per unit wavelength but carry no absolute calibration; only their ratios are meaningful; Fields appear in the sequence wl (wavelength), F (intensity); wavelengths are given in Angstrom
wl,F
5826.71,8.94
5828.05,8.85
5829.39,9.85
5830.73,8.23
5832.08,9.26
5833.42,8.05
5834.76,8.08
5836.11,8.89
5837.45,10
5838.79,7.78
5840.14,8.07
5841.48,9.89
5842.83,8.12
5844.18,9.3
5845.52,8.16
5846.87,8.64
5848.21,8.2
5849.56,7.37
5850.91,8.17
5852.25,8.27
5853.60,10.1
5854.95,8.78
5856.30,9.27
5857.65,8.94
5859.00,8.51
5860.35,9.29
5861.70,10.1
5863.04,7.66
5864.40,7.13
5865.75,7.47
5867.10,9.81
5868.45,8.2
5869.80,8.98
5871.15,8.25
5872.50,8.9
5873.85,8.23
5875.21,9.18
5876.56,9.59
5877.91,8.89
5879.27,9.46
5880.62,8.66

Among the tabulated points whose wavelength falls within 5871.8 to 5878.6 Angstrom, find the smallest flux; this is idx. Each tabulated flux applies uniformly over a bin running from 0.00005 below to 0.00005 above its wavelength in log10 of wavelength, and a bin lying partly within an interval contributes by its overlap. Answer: 8.23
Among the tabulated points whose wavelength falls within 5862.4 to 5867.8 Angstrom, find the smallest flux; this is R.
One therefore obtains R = 7.13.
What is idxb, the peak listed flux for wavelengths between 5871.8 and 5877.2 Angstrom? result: 9.59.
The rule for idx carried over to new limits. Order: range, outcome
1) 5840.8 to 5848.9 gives 8.12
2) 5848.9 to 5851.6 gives 7.37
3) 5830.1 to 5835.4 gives 8.05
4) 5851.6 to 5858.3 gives 8.27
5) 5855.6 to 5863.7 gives 7.66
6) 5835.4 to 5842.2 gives 7.78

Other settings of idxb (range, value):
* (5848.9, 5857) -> 10.1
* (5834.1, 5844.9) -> 10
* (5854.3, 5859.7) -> 9.27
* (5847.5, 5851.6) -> 8.2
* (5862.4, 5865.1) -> 7.66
